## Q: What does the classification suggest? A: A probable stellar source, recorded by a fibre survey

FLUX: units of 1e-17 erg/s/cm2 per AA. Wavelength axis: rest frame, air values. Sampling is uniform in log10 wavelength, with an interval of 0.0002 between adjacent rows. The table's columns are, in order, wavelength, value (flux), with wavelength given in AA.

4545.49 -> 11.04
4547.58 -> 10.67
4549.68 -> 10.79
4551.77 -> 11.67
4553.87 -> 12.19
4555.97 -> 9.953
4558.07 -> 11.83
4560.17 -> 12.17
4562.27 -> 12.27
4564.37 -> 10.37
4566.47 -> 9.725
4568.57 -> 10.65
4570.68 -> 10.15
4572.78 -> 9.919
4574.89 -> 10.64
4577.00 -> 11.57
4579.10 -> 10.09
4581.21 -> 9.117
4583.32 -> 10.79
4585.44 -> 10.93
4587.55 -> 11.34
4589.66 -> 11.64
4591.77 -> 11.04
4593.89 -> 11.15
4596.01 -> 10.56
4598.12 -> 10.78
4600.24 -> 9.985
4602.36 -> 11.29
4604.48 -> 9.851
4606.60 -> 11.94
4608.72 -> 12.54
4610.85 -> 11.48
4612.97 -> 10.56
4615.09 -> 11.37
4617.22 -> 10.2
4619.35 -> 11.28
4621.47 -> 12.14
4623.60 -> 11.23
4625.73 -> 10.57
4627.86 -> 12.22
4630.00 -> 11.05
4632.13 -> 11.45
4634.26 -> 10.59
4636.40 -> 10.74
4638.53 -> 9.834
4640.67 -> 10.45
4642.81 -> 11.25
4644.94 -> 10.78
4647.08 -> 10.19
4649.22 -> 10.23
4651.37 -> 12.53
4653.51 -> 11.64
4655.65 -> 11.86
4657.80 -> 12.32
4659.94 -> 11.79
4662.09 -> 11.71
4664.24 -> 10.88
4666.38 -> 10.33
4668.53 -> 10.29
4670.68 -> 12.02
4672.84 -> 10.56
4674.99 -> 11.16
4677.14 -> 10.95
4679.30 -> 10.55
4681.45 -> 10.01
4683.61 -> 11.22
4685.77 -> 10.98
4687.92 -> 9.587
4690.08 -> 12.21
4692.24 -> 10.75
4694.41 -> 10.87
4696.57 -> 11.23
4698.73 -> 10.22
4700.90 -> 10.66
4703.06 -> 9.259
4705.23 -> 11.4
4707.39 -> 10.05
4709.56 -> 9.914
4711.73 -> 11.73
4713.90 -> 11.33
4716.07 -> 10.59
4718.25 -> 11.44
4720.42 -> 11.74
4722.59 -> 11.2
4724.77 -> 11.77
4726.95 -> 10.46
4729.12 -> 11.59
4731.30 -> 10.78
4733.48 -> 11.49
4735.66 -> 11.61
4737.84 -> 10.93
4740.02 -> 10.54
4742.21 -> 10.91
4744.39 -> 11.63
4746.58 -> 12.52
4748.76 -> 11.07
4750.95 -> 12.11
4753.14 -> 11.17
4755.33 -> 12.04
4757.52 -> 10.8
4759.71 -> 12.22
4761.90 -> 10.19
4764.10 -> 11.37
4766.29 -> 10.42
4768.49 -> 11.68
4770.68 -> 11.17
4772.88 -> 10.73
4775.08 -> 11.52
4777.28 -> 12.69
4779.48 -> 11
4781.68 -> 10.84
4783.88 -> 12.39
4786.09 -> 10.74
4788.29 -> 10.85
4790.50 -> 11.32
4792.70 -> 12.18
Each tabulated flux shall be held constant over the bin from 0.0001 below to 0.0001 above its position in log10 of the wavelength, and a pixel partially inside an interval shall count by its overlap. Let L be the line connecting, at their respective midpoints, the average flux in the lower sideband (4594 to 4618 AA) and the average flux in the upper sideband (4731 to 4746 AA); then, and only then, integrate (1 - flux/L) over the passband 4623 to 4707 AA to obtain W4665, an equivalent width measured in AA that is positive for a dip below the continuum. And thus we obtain 0.9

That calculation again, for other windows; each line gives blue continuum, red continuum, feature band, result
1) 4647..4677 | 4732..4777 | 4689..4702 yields 0.4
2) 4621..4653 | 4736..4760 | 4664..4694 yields 0.9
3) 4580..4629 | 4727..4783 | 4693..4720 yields 1.1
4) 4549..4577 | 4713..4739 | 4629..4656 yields 0.4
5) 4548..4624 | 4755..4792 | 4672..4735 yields 1.6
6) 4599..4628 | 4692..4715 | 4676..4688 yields 0.2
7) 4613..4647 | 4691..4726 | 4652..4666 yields -0.9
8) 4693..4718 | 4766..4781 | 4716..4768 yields -1.2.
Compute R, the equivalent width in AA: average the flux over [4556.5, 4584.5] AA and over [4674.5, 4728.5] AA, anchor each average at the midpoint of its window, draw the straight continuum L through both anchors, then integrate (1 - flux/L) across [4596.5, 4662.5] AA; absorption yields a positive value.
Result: -2.3 AA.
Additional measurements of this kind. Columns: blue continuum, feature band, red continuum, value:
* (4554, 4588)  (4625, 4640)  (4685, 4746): -0.10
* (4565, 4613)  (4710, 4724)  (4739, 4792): -0.13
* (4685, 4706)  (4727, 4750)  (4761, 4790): -0.63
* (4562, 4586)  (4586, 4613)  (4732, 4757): -1.29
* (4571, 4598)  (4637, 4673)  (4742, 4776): -0.42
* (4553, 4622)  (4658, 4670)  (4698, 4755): -0.11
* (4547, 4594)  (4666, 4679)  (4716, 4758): 0.32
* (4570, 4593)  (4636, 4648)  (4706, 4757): 0.40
